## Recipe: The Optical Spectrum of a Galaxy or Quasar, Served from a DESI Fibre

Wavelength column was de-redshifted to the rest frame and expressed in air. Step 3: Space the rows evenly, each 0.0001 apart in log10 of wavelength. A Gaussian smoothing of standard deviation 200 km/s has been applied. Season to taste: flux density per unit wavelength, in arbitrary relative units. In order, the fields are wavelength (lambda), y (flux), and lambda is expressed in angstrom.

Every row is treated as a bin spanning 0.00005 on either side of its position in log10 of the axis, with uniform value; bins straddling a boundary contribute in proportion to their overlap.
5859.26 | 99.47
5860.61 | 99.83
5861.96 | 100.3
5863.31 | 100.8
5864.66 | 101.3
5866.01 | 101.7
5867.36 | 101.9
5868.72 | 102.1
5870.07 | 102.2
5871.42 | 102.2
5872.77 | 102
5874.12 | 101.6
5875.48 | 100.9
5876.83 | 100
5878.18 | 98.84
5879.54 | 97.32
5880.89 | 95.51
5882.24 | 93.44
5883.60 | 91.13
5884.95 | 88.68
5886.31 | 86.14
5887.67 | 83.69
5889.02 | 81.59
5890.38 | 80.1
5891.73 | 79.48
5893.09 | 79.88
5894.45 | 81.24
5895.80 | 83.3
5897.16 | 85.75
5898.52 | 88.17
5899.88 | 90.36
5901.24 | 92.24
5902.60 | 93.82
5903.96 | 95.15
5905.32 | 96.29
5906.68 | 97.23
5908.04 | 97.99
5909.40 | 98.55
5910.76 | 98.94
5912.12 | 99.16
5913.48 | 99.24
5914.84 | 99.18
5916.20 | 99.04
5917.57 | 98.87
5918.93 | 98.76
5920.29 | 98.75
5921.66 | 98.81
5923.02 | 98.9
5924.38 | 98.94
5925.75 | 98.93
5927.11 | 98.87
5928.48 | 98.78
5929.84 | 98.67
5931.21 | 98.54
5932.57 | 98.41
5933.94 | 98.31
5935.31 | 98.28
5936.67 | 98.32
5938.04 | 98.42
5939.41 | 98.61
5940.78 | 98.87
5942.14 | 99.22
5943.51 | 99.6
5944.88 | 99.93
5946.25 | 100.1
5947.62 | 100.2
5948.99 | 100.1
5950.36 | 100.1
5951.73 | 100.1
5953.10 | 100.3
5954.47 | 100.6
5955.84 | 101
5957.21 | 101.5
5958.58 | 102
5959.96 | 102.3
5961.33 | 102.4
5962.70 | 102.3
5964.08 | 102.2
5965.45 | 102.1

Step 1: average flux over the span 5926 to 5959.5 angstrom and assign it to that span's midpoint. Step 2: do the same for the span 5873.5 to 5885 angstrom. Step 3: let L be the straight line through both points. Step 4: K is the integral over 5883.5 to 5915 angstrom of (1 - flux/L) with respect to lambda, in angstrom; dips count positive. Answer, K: 2.4 angstrom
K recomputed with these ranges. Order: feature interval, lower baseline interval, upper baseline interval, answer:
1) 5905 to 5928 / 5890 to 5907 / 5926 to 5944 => -1.4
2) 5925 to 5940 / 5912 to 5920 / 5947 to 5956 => 0.2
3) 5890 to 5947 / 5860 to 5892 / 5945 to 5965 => 1.8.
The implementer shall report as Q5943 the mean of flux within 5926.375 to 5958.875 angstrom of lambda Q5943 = 99.5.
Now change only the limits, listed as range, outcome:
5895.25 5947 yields 97.1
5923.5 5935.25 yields 98.6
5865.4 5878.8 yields 101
